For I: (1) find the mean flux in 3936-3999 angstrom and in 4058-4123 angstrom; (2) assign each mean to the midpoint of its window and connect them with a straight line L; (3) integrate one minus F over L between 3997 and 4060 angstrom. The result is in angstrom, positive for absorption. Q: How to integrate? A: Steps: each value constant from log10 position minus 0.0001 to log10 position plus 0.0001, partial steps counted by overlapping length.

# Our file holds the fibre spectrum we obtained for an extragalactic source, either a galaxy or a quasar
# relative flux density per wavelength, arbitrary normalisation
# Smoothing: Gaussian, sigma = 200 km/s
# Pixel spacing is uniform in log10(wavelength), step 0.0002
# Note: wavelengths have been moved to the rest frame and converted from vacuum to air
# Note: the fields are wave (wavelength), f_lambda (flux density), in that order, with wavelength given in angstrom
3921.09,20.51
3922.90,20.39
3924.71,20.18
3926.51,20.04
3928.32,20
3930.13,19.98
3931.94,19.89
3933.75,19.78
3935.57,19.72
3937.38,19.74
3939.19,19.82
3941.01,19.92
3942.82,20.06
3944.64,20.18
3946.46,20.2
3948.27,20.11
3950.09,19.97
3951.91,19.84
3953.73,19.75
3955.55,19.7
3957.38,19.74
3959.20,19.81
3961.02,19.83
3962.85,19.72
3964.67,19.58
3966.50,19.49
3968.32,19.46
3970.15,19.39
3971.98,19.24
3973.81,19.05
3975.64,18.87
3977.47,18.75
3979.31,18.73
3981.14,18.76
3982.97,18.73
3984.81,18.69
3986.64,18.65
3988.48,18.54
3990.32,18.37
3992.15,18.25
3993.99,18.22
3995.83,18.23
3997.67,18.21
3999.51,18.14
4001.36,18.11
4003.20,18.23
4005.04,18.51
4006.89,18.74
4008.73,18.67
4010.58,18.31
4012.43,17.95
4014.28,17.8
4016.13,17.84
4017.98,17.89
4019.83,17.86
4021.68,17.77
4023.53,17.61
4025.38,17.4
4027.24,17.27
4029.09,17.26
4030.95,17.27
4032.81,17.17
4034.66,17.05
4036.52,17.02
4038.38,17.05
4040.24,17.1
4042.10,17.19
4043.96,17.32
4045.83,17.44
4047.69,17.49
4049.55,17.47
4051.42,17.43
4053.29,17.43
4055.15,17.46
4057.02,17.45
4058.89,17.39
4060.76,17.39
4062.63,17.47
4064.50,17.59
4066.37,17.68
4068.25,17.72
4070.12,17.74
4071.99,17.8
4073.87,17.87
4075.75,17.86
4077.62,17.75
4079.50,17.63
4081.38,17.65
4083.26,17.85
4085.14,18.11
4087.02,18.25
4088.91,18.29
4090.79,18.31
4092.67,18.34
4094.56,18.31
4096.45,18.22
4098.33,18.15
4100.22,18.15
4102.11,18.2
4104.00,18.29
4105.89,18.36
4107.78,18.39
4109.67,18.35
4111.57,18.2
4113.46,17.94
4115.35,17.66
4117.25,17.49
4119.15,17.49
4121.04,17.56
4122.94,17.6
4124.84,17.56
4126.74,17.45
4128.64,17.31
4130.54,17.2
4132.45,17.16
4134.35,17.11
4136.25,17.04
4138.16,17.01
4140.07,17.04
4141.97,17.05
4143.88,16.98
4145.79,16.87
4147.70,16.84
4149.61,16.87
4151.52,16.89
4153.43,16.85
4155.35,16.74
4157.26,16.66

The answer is 3.2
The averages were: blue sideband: 19.3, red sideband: 17.9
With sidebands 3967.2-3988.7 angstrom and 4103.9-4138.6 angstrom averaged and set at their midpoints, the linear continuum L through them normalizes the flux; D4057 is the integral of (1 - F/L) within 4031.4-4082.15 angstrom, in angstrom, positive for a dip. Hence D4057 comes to 2.1 angstrom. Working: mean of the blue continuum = 18.9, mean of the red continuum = 17.6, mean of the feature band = 17.5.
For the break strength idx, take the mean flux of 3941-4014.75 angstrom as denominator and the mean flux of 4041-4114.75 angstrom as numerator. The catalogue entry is 0.9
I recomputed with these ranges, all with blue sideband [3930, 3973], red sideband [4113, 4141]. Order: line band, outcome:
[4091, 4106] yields -0.42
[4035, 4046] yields 0.83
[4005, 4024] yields 0.84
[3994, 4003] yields 0.45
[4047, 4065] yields 0.87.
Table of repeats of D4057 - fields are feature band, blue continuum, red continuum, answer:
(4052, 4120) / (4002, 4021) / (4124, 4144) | -1.3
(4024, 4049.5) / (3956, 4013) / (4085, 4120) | 1.7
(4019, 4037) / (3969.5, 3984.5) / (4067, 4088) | 1.0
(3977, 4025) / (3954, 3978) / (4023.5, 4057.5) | 0.4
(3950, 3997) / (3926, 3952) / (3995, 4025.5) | -0.1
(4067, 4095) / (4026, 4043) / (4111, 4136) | -1.0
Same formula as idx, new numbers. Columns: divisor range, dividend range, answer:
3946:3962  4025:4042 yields 0.86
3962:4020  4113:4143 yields 0.93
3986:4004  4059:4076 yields 0.97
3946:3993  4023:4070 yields 0.90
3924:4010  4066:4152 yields 0.92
